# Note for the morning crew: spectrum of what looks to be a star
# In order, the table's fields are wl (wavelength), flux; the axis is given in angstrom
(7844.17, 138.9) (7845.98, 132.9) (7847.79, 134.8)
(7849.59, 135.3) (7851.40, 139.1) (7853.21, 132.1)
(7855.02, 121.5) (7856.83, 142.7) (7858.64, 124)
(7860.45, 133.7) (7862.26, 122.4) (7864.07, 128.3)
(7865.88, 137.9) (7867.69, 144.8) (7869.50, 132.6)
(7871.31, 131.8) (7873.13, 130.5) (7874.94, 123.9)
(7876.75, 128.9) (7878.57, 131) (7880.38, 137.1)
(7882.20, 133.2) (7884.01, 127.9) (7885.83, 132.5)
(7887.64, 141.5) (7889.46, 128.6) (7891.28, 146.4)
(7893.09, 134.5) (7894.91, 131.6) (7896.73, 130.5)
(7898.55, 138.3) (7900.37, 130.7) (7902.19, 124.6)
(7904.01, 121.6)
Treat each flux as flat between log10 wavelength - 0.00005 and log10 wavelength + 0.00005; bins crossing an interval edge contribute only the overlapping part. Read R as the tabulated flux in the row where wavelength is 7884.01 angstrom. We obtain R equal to 127.9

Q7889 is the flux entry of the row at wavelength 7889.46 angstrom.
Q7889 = 128.6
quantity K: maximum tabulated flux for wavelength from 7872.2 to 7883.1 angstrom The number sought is 137.1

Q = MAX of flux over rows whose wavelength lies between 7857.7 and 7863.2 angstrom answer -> 133.7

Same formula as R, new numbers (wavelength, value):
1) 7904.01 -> 121.6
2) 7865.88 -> 137.9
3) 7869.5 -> 132.6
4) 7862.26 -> 122.4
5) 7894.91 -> 131.6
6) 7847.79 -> 134.8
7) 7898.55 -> 138.3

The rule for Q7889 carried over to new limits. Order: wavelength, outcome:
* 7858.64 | 124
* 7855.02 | 121.5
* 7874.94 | 123.9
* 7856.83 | 142.7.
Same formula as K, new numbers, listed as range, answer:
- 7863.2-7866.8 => 137.9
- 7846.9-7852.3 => 139.1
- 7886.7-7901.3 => 146.4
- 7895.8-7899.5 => 138.3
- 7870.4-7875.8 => 131.8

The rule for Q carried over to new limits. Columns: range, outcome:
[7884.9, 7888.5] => 141.5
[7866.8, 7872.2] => 144.8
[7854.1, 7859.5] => 142.7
